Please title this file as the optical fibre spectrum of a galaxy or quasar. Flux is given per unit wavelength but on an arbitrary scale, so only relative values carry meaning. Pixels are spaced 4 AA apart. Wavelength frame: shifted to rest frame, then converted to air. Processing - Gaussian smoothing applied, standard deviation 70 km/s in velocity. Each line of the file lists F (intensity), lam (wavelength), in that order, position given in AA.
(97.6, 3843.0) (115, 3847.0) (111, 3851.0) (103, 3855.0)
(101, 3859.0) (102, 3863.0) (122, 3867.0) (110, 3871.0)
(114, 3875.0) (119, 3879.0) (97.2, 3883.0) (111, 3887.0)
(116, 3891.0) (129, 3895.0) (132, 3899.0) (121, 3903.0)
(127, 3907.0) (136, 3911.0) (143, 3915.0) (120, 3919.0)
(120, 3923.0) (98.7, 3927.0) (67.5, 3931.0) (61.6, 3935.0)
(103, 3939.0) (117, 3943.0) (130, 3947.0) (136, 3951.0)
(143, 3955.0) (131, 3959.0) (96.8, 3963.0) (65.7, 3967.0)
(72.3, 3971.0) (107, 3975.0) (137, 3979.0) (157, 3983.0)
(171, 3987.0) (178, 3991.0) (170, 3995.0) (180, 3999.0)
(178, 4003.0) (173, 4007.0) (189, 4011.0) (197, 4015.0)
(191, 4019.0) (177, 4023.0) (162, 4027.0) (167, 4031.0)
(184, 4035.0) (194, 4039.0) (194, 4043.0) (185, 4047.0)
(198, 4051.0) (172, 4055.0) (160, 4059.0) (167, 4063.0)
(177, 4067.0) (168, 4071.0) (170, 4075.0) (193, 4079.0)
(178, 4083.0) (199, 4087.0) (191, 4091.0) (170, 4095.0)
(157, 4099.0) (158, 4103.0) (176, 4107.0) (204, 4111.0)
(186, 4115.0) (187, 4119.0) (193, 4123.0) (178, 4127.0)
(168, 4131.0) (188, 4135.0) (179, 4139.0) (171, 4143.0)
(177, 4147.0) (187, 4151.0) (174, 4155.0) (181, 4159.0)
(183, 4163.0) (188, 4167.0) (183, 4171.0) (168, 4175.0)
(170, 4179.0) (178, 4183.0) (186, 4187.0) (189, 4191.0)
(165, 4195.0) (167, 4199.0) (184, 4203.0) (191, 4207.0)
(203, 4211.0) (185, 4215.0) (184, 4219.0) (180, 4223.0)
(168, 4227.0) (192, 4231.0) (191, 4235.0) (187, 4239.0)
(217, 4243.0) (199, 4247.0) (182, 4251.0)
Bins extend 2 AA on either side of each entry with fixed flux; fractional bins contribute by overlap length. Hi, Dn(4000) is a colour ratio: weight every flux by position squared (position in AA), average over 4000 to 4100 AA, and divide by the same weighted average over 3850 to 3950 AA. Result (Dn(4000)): 1.7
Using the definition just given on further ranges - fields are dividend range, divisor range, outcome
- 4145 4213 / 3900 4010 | 1.57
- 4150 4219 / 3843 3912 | 1.84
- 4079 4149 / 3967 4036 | 1.18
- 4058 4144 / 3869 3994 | 1.63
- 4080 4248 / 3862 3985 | 1.80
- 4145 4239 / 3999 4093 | 1.08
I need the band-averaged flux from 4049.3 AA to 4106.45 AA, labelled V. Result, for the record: 175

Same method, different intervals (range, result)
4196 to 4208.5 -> 179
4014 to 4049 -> 183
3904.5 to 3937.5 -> 109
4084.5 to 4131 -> 181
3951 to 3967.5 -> 116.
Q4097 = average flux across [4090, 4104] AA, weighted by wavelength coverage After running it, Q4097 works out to 168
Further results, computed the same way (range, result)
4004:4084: 180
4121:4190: 180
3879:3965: 116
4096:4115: 175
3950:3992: 125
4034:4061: 184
